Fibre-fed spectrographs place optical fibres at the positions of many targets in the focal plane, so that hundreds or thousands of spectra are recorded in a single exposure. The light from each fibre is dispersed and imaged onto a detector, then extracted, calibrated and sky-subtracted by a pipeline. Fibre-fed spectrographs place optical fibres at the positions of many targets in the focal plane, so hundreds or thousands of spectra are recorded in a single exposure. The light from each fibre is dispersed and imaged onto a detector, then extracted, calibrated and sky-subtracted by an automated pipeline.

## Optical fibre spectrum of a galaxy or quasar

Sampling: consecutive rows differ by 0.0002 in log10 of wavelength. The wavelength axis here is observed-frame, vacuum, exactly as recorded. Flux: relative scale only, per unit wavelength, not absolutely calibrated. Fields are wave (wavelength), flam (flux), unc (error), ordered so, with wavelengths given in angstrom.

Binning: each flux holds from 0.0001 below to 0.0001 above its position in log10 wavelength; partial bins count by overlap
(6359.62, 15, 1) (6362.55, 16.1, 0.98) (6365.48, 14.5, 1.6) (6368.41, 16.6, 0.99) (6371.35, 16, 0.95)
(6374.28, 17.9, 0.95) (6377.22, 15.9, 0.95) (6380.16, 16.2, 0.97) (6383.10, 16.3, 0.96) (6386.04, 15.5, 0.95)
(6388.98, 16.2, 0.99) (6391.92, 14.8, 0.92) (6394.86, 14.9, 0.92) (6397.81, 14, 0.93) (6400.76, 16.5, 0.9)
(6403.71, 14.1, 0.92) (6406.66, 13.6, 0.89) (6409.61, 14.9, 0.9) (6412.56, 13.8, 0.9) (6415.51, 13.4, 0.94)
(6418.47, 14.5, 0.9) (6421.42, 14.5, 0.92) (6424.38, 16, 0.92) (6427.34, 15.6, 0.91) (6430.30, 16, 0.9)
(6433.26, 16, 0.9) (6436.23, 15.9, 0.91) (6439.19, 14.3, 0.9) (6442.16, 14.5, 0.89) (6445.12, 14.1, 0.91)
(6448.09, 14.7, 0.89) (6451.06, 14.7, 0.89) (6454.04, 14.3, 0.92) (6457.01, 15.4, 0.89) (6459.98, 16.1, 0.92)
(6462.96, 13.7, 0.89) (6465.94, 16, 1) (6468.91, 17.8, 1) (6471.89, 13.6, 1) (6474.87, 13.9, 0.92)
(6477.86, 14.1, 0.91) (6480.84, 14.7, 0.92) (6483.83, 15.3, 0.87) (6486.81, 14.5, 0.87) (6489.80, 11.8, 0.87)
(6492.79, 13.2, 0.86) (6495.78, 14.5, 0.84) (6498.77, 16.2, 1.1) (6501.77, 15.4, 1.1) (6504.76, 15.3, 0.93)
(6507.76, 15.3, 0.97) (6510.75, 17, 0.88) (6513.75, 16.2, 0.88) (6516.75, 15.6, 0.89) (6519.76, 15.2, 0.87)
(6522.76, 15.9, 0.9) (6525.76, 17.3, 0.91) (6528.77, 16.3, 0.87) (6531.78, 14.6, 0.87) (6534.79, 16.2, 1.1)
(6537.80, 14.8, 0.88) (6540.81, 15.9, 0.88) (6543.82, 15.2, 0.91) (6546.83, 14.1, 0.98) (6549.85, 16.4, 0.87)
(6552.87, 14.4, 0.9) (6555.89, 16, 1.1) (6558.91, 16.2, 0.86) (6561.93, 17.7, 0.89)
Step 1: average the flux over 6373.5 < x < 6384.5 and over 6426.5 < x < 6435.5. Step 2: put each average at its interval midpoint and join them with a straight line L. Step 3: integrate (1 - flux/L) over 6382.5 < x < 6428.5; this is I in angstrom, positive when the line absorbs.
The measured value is 3.7 angstrom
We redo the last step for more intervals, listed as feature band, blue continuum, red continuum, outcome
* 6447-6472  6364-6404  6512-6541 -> 0.8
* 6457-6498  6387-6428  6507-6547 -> 1.9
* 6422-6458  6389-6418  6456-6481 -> -0.7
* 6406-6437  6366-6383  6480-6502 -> 1.2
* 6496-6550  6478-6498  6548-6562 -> -2.3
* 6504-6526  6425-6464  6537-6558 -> -1.0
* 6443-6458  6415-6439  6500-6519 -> 0.8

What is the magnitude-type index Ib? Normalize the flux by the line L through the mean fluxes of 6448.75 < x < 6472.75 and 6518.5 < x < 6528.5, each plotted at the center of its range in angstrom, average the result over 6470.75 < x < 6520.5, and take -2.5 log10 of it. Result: 0.068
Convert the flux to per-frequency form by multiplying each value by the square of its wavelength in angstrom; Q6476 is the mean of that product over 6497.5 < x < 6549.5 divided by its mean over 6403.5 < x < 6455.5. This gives 1.10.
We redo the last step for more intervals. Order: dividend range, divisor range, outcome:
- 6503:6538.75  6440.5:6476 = 1.08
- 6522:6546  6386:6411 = 1.10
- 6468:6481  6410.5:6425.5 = 1.04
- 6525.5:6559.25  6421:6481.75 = 1.06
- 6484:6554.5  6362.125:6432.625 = 1.04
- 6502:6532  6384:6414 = 1.11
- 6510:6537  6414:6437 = 1.08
